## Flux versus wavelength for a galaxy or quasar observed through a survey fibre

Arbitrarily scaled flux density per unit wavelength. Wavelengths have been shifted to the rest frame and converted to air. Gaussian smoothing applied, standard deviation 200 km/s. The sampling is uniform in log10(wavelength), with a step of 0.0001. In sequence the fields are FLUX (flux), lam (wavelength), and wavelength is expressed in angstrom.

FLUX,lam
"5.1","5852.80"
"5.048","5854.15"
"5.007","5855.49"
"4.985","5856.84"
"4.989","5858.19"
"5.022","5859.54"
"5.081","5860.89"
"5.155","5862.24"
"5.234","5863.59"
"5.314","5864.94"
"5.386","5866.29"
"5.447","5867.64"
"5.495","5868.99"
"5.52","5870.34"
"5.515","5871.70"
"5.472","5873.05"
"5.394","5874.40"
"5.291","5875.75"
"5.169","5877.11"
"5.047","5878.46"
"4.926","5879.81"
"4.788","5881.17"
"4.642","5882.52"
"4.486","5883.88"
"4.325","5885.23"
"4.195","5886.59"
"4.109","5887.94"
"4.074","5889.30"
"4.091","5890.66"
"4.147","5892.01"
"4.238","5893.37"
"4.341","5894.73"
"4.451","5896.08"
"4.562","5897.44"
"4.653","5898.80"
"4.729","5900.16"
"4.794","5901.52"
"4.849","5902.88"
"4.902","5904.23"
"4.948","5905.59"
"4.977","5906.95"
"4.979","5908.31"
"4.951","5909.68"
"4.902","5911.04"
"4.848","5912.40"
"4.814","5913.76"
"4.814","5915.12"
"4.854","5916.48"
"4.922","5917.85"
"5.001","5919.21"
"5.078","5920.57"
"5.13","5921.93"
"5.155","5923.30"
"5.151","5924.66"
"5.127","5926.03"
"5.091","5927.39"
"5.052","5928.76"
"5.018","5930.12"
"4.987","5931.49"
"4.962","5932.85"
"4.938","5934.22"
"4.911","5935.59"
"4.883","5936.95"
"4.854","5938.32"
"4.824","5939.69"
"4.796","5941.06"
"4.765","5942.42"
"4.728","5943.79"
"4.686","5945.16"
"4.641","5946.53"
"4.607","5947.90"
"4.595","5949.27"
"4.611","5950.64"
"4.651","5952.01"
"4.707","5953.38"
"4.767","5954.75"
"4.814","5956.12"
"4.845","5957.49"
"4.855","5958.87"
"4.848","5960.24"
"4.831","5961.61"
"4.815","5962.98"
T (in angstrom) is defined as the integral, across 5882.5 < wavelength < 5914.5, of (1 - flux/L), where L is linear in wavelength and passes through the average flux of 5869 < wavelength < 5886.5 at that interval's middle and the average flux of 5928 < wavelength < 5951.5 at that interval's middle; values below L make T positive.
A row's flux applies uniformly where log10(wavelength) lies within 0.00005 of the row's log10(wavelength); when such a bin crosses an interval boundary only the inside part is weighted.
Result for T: 2.42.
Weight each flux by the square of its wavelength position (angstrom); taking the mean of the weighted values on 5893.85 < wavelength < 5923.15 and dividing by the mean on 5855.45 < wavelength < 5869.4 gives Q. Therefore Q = 0.9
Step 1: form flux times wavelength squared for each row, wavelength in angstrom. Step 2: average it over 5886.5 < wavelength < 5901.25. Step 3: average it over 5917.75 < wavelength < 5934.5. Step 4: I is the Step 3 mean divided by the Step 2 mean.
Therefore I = 1.18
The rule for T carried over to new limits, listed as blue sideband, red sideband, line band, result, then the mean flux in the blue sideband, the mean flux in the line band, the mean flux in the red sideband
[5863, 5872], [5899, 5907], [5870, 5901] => 2.6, 5.41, 4.69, 4.85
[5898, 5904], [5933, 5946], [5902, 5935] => -1.3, 4.77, 4.98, 4.82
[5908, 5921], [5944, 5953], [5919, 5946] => -1.1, 4.91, 4.95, 4.64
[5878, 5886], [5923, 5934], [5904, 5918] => 0.1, 4.69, 4.9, 5.06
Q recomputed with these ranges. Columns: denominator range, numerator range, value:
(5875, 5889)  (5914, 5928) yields 1.09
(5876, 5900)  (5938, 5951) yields 1.07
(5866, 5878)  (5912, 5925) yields 0.94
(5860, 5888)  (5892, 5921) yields 0.95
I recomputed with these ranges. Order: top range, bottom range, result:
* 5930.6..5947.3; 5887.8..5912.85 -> 1.06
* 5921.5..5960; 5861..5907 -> 1.02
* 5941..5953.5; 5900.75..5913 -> 0.97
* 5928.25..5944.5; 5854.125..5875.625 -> 0.95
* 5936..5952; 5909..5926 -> 0.96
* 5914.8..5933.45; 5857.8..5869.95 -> 0.98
